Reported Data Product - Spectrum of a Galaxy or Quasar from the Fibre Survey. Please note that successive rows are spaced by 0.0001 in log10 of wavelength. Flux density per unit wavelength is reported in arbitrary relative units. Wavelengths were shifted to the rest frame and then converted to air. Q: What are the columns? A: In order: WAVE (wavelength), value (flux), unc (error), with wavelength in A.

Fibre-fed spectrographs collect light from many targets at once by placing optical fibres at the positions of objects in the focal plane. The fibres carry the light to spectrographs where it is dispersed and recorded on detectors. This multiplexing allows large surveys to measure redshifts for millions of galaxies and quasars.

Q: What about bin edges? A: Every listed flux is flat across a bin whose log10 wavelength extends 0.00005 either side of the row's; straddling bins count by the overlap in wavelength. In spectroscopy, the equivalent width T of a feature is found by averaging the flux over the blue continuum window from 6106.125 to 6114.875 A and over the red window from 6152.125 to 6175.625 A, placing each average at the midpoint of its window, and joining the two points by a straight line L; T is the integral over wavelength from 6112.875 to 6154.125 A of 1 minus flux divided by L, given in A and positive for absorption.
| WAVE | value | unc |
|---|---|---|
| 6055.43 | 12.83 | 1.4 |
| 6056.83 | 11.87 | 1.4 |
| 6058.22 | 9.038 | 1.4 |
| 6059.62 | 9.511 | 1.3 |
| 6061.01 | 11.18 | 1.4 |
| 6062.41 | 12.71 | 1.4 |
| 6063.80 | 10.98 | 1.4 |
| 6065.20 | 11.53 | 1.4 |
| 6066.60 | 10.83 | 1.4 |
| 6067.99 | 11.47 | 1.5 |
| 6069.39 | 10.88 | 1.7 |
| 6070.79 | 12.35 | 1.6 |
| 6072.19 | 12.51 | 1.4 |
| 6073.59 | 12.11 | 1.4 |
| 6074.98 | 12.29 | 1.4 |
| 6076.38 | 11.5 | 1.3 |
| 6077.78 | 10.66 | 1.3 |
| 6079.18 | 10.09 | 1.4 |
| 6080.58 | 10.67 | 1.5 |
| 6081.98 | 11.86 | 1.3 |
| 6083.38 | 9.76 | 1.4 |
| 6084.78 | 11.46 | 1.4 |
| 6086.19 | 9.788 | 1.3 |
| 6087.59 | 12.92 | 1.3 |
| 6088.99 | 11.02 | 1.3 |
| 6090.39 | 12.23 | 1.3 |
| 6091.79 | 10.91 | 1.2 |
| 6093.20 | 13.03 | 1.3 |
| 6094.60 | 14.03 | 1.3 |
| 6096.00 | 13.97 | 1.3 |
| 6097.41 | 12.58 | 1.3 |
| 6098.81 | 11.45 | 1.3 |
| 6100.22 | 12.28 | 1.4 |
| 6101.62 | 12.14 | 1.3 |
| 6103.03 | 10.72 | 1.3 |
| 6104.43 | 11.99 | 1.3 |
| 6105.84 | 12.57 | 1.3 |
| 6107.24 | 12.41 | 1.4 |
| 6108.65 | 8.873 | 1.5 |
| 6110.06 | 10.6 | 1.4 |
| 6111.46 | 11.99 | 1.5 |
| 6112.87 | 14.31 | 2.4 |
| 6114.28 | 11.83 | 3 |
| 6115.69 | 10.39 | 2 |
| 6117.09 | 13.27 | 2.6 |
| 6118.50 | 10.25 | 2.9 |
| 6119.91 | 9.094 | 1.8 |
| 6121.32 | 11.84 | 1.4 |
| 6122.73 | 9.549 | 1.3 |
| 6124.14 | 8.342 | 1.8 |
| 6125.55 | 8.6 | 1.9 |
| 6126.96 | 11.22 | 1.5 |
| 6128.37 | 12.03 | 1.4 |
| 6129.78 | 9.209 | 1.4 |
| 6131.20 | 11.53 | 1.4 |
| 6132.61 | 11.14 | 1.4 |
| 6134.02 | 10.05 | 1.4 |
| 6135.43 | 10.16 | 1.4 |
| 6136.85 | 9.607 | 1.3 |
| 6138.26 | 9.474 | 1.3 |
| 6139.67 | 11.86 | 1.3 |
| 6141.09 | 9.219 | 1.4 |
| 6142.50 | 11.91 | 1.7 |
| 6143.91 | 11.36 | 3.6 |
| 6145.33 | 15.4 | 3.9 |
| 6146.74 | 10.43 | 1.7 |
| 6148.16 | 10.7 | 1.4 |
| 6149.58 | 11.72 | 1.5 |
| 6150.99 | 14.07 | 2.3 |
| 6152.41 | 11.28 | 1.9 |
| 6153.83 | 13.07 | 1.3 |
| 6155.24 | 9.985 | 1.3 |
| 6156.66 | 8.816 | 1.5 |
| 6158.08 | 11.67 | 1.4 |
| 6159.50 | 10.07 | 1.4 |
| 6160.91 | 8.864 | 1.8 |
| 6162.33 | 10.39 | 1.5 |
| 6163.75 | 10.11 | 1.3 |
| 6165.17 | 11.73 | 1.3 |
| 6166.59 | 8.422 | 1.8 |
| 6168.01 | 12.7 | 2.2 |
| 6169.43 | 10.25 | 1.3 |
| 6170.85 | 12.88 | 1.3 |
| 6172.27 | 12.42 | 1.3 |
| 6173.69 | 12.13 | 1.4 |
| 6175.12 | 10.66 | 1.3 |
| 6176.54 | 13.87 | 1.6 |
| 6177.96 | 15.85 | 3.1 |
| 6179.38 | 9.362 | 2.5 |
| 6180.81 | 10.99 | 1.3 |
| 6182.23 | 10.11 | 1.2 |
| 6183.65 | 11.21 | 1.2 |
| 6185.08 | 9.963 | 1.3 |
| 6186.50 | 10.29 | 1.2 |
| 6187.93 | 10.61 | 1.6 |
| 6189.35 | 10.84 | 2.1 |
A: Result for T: 1.20 A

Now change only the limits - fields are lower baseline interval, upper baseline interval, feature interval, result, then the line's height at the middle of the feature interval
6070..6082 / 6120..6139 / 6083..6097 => -1.0 A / 11.2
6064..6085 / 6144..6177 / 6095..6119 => -1.2 A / 11.3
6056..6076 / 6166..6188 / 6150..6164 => 0.6 A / 11.4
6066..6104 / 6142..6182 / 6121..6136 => 1.6 A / 11.6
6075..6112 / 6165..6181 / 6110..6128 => 1.2 A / 11.7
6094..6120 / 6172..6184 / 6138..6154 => 0.2 A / 11.9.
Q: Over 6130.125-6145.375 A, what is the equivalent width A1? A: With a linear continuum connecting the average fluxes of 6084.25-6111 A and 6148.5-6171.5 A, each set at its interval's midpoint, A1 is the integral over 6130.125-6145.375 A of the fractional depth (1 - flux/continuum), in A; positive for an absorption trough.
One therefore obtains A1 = 0.6 A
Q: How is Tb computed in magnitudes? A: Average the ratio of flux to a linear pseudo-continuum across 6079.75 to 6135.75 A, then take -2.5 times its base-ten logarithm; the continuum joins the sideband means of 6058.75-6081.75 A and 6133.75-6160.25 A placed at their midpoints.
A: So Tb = -0.01 mag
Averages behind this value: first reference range 11.3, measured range 11.3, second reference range 11.1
